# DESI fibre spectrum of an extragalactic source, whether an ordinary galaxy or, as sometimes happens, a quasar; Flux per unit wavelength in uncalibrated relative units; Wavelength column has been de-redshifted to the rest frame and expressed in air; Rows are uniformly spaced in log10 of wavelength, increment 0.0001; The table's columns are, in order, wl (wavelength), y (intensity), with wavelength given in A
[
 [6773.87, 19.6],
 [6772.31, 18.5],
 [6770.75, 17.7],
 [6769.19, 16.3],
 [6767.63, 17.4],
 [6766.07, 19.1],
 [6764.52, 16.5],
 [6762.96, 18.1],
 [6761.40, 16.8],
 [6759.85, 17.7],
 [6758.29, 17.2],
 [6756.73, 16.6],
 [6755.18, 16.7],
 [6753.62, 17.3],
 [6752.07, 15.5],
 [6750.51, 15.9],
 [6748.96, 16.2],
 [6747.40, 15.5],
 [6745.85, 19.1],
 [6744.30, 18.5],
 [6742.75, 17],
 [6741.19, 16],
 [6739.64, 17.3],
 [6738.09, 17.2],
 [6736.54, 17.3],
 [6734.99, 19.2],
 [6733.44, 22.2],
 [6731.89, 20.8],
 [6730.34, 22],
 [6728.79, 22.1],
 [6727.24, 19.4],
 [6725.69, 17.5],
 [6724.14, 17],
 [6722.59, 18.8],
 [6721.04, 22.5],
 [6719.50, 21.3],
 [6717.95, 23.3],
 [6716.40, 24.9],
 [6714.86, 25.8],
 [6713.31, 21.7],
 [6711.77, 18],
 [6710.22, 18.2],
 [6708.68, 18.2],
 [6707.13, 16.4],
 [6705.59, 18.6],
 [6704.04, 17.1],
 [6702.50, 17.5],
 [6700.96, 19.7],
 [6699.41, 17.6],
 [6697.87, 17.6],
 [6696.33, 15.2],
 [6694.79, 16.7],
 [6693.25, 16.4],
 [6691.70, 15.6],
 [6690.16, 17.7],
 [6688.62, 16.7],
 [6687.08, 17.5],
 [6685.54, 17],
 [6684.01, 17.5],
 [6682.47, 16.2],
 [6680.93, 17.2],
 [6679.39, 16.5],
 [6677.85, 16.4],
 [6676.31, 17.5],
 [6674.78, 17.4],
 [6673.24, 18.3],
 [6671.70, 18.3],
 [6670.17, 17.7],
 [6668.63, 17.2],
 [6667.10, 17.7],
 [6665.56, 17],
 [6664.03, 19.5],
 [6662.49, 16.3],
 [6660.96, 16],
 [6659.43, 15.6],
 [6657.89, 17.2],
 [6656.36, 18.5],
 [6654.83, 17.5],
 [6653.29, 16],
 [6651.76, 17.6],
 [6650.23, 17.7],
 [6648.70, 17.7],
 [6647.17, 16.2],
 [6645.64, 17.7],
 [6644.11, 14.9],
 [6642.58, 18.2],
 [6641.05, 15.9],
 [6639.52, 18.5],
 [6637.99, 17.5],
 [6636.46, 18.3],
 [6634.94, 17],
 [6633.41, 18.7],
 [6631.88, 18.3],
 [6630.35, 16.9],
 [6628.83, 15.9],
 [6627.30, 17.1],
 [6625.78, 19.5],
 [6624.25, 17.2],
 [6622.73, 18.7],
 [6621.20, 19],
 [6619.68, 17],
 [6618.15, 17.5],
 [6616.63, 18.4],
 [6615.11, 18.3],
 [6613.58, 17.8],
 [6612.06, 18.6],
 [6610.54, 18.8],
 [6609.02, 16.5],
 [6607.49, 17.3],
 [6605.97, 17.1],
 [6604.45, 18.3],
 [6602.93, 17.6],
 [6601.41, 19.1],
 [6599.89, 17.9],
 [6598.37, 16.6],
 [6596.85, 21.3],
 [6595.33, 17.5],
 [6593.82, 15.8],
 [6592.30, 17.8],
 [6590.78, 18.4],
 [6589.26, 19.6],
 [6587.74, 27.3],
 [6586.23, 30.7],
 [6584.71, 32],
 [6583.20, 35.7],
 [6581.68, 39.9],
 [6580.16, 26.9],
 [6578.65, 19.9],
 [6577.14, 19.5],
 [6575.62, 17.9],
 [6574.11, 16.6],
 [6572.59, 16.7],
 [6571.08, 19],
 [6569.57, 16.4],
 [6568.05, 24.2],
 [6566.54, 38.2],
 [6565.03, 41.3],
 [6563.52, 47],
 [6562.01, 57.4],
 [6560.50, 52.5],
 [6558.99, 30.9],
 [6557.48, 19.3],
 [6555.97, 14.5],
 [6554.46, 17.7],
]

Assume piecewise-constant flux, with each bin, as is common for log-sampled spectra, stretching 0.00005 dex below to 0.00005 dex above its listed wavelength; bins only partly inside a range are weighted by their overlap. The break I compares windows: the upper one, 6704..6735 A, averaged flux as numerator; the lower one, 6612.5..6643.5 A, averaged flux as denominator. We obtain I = 1.1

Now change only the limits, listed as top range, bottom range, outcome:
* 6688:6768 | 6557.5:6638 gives 0.81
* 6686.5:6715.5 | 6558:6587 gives 0.59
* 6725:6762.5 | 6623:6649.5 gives 1.03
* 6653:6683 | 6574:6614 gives 0.81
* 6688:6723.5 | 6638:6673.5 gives 1.10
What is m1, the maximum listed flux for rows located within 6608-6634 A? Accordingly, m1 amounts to 19.5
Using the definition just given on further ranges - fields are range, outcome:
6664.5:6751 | 25.8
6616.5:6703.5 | 19.7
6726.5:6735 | 22.2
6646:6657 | 18.5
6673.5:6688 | 17.5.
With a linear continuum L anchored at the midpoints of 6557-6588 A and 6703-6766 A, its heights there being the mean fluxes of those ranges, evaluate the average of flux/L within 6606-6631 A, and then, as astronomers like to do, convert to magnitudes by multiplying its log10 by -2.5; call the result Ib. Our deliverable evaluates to 0.45 mag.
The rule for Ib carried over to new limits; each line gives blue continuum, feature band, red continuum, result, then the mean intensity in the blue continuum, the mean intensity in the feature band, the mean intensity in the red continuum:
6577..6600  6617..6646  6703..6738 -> 0.27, 23.8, 17.6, 20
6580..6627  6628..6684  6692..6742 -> 0.16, 20.7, 17.3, 19.1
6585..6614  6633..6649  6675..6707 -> 0.06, 19.4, 17.3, 17.1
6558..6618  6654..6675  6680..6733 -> 0.19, 24.3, 17.4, 18.8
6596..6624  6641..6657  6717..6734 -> 0.11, 18.1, 17.1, 20.6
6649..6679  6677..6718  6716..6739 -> 0.05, 17.3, 18.1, 20.3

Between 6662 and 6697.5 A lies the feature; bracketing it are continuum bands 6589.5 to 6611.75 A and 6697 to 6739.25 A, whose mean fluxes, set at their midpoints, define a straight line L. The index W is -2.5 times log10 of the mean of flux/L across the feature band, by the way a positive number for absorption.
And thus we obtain 0.12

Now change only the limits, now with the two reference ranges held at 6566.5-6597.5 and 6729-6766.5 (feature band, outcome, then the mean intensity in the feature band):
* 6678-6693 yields 0.17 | 16.8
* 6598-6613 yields 0.24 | 17.8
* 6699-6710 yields 0.07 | 17.9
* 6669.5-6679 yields 0.15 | 17.6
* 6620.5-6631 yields 0.22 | 17.8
